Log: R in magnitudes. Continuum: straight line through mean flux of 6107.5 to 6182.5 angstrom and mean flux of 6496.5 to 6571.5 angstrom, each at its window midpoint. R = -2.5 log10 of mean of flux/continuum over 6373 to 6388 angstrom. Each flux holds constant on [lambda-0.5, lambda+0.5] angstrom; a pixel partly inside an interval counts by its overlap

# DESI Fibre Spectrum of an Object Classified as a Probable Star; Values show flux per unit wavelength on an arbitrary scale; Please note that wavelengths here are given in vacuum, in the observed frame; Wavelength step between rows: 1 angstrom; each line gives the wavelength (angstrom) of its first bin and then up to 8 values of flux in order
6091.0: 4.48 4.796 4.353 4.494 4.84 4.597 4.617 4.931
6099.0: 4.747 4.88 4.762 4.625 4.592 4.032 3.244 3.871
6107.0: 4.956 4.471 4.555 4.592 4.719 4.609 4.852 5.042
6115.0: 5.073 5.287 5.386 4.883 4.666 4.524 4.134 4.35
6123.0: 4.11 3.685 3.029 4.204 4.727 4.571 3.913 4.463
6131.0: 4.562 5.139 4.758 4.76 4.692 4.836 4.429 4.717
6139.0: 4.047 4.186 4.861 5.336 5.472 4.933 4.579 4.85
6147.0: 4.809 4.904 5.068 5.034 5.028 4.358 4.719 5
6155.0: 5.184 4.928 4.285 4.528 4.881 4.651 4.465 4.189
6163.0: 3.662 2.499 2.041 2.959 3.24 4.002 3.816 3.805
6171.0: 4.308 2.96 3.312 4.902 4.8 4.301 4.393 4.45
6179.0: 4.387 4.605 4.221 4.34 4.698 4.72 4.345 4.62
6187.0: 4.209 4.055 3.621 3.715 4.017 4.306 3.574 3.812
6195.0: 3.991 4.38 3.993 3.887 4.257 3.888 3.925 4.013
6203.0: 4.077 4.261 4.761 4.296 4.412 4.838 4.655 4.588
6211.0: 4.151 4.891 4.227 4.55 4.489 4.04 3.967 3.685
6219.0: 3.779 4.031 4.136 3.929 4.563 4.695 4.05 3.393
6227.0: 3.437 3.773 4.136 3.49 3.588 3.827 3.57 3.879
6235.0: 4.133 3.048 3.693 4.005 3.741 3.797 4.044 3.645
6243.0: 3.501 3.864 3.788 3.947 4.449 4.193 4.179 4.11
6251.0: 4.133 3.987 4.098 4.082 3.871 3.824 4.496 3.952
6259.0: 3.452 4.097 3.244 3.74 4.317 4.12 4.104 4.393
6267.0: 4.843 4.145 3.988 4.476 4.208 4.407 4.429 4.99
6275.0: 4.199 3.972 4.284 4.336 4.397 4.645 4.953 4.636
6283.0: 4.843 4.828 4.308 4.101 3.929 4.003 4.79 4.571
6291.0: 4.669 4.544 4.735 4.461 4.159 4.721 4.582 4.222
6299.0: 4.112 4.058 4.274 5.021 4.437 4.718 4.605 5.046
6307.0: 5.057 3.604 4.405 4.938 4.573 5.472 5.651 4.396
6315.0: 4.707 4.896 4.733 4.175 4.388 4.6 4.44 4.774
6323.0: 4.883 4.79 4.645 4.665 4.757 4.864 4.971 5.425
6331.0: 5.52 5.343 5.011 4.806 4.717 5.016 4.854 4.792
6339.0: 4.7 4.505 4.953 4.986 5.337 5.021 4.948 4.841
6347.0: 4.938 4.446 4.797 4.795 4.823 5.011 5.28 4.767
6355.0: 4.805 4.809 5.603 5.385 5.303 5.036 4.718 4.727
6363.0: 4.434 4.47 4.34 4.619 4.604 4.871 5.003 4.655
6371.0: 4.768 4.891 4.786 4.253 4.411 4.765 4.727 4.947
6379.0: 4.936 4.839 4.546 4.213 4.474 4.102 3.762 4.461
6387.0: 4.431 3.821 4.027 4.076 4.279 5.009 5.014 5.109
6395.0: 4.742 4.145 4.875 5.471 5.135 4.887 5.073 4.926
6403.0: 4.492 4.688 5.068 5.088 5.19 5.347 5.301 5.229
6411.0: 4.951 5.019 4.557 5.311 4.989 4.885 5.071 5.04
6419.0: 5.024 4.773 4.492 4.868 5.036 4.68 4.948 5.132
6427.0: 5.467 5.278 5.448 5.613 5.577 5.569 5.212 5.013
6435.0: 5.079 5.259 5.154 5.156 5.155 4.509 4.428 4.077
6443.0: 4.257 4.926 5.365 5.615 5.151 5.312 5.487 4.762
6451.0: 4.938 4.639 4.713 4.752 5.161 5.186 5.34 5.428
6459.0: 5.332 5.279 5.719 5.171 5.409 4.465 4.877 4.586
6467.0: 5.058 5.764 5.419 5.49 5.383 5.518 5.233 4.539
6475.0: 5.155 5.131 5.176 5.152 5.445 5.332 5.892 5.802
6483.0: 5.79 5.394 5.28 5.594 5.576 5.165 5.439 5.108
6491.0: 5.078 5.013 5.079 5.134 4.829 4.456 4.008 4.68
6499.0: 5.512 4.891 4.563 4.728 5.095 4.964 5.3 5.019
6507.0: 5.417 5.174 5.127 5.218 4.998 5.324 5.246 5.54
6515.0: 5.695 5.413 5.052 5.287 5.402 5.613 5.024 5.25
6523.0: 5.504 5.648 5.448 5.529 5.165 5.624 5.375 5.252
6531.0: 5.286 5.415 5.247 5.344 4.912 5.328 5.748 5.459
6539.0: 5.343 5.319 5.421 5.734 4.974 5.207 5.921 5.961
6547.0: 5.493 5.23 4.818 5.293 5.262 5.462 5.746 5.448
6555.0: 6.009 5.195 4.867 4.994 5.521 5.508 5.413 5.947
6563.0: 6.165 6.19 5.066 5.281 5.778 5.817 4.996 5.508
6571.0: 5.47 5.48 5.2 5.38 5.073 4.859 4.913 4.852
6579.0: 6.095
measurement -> 0.116 mag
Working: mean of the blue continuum 4.44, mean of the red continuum 5.34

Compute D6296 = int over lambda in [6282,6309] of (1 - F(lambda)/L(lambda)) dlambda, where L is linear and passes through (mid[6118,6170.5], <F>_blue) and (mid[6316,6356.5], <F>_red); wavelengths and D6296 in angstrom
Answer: 1.6 angstrom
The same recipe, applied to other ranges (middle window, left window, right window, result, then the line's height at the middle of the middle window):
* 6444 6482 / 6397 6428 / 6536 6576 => -0.3 angstrom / 5.16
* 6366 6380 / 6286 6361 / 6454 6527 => 0.4 angstrom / 4.9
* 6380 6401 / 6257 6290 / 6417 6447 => 1.3 angstrom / 4.85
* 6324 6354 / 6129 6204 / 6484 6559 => -0.9 angstrom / 4.78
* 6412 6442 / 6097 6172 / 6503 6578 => 0.4 angstrom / 5.12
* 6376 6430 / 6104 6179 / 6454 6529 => 2.1 angstrom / 5.02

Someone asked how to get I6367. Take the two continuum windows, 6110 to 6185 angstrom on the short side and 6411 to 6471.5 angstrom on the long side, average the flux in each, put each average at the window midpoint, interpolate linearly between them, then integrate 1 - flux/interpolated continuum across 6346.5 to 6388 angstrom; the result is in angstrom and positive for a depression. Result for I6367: 1.8 angstrom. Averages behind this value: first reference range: 4.44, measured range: 4.71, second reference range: 5.08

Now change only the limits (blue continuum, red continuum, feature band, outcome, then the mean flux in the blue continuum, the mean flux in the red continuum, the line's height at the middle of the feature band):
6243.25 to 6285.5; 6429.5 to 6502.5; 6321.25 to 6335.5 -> -1.3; 4.22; 5.13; 4.51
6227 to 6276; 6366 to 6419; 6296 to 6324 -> -2.0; 3.99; 4.76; 4.31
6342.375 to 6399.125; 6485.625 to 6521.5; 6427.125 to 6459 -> -0.9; 4.72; 5.13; 4.95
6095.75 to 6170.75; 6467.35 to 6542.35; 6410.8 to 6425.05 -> 0.5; 4.48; 5.27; 5.08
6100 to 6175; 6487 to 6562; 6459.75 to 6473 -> -0.3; 4.43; 5.27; 5.14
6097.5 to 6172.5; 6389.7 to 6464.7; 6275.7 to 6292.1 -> 1.0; 4.45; 5.02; 4.74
